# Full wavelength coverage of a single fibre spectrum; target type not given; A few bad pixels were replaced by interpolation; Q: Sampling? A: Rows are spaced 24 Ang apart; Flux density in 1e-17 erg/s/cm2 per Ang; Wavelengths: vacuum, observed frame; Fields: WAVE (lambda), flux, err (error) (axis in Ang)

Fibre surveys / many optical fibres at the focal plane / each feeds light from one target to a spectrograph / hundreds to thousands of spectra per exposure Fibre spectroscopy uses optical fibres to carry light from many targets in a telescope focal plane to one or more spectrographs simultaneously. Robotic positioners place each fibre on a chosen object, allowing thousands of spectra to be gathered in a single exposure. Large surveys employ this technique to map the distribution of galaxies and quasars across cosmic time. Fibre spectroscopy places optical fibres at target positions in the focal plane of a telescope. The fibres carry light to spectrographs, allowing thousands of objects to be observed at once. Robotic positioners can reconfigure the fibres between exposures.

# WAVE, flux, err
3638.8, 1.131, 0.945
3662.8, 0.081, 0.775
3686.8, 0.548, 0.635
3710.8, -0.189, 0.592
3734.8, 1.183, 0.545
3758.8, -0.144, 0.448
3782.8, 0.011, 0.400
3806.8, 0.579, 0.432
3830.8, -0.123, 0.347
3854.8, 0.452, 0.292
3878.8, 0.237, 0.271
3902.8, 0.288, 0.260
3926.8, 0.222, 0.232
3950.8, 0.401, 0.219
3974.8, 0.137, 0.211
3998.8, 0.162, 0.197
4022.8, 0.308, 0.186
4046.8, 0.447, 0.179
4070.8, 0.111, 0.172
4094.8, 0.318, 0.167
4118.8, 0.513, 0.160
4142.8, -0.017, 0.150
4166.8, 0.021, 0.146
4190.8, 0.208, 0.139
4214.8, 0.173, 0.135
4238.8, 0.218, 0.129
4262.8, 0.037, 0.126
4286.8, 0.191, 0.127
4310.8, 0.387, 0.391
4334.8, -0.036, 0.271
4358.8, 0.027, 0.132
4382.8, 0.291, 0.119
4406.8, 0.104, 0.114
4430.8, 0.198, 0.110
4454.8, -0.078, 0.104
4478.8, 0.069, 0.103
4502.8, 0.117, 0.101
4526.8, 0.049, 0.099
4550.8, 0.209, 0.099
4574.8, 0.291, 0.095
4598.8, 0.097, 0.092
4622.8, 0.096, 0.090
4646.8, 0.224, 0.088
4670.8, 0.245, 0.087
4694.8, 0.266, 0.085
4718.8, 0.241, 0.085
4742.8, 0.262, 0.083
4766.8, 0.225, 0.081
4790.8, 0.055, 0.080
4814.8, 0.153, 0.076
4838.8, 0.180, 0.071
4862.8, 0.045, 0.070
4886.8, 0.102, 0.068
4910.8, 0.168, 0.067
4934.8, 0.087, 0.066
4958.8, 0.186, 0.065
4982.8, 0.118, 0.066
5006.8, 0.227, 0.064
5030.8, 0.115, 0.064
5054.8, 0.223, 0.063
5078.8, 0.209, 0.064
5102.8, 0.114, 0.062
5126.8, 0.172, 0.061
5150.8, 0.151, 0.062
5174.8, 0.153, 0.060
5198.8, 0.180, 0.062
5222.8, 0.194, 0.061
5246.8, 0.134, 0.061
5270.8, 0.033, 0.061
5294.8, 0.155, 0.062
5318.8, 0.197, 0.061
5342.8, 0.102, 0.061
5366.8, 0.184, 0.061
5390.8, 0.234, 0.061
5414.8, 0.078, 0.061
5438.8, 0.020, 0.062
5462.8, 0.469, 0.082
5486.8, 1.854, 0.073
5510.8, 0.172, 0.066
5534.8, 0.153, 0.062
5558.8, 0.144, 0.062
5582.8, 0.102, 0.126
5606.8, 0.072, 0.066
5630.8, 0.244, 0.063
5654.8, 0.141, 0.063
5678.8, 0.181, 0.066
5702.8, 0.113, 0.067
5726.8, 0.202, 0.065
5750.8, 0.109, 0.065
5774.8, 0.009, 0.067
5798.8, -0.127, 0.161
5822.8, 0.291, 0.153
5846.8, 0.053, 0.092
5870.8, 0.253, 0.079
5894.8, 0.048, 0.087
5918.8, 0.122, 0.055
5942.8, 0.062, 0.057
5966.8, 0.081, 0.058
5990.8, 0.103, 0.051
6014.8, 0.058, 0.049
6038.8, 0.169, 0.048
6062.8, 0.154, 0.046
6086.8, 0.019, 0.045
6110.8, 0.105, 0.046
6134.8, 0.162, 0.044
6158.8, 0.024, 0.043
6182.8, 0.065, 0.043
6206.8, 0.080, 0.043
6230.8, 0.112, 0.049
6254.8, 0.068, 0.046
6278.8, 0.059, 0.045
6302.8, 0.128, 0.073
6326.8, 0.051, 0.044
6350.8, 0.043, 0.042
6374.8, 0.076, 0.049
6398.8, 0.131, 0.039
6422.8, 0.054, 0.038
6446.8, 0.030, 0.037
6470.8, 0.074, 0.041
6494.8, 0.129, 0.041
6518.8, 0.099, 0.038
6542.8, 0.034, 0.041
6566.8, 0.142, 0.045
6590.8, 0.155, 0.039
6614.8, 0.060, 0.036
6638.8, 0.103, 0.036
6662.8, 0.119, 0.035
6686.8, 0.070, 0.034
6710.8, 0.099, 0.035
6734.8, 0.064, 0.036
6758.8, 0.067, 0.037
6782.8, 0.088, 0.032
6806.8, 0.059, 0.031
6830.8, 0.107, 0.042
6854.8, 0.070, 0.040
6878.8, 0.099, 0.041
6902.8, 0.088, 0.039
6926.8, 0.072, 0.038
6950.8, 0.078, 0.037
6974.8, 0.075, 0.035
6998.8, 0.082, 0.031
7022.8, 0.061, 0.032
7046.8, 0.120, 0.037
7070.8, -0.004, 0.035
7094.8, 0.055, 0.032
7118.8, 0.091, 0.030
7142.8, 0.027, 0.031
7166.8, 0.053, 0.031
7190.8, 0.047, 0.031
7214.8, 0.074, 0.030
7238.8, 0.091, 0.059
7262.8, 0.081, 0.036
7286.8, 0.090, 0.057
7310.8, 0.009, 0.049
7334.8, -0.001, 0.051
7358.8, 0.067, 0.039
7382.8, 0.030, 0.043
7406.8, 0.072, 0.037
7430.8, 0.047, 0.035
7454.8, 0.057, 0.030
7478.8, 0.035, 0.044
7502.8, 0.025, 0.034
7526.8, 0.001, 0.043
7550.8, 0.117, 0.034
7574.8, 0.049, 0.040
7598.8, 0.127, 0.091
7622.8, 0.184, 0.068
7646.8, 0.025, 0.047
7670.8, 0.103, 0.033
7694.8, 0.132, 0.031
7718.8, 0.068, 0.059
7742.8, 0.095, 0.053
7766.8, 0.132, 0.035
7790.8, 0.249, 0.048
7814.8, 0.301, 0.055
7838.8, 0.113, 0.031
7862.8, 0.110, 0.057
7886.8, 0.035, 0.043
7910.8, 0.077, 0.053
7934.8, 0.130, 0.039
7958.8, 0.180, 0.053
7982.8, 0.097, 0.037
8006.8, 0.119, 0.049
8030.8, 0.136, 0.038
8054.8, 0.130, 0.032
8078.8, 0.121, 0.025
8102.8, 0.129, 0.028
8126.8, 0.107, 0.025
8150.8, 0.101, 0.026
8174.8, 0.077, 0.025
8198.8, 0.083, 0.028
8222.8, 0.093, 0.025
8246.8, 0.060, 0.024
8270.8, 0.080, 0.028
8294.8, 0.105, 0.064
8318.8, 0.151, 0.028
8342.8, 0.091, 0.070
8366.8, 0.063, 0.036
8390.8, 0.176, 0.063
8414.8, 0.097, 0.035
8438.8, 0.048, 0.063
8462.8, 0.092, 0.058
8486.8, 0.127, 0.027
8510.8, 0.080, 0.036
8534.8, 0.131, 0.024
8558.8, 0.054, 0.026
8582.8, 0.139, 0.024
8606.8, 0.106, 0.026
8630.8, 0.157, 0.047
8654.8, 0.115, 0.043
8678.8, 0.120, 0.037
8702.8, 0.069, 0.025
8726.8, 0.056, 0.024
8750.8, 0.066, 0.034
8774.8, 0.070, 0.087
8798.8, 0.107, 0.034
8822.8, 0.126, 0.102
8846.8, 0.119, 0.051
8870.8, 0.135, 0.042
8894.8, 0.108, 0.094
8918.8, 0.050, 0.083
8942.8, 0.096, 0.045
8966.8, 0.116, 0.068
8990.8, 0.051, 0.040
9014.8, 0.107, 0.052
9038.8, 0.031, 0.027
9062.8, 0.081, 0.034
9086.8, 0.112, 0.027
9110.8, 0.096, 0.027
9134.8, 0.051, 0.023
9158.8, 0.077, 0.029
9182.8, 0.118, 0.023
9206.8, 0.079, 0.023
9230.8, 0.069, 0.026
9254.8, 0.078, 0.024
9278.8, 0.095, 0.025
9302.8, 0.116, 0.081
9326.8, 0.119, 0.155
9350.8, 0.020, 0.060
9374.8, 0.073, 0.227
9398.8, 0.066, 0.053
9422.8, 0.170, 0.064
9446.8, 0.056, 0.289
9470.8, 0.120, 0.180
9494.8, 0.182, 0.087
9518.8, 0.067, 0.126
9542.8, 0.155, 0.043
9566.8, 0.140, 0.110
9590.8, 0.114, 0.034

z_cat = 1.093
